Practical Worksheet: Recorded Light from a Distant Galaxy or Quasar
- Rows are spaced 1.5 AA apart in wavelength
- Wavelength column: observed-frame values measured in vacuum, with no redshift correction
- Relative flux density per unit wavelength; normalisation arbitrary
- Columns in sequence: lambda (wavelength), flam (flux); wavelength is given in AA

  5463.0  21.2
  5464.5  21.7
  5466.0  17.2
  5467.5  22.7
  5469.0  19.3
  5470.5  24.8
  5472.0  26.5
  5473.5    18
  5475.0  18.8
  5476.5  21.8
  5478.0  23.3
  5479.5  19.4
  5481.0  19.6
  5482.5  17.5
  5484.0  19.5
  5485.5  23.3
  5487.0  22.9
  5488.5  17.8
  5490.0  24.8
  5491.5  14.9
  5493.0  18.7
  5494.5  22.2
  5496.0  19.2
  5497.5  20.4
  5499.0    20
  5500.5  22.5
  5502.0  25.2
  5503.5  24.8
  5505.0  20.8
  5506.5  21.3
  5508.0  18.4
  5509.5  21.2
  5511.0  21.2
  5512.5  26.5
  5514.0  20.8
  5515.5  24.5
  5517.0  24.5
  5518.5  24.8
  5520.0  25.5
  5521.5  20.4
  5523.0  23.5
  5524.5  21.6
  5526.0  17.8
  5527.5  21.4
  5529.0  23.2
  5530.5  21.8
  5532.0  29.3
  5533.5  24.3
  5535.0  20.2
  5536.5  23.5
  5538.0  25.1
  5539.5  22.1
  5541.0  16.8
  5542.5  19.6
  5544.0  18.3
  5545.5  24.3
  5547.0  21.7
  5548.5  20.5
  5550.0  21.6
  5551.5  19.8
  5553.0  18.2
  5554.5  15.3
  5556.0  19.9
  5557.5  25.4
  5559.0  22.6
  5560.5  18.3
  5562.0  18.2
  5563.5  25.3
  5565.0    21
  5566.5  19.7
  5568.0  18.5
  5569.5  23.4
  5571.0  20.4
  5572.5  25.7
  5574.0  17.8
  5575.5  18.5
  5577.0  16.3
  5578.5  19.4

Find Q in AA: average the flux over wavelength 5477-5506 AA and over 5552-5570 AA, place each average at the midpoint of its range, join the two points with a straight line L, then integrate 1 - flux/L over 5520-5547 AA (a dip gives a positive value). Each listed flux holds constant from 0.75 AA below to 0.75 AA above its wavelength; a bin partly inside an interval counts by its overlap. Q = -1.87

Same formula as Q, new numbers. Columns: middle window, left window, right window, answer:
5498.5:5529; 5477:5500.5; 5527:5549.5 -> -1.6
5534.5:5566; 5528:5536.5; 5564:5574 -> 2.3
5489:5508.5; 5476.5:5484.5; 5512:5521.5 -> 0.9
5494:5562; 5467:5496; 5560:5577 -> -3.7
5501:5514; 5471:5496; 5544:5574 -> -1.0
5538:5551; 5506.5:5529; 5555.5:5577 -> 0.4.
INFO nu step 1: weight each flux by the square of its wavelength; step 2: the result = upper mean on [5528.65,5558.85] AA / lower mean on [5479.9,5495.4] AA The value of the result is 1.09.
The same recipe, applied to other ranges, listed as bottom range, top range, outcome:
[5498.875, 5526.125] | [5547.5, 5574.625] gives 0.93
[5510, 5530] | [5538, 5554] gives 0.91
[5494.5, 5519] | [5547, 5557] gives 0.89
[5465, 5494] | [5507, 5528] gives 1.10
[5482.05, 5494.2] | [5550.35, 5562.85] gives 1.01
